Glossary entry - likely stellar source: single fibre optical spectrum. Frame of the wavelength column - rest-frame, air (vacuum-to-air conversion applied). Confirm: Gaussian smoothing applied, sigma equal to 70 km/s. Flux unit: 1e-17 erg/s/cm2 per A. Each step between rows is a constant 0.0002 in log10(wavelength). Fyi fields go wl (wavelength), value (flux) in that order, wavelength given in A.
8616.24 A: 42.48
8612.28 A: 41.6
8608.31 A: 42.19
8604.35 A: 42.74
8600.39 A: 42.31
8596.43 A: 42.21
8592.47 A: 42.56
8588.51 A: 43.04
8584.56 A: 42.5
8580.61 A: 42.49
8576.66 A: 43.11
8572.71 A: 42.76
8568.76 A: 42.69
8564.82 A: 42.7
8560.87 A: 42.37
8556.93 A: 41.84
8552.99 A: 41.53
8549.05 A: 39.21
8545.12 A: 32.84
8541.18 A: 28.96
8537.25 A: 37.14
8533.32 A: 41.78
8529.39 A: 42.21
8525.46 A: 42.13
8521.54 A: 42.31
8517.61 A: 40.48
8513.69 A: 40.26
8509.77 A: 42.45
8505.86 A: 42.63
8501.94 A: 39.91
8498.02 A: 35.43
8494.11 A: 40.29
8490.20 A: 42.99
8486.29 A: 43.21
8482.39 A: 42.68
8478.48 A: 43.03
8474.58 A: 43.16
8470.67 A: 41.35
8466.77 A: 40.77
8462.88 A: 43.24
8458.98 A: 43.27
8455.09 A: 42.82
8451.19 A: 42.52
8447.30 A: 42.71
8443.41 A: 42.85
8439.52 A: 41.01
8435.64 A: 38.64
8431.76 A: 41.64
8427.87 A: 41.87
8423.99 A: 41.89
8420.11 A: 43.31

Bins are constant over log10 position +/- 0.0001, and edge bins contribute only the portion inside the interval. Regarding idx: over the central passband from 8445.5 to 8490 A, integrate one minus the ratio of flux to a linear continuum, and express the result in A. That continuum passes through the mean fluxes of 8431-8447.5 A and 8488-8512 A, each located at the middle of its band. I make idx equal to -1.8 A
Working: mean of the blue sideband 41.2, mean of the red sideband 40.6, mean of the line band 42.6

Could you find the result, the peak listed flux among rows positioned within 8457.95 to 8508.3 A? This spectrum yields 43.27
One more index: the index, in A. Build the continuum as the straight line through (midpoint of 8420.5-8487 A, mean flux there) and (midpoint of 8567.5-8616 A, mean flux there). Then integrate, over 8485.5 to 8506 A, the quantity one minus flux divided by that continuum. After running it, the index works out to 0.9 A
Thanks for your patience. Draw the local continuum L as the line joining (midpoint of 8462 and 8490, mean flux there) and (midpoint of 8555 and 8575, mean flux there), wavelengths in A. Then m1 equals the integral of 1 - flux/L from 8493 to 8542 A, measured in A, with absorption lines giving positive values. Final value 3.0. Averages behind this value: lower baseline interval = 42.5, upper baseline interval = 42.5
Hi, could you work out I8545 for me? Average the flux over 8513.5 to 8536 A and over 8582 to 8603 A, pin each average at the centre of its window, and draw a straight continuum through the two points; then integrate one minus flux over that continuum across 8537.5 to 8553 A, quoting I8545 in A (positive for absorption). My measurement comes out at 2.5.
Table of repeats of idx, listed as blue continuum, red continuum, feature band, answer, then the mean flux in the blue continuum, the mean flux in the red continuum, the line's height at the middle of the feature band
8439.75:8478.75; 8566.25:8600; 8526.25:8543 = 1.8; 42.5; 42.7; 42.6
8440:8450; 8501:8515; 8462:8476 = 0.0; 42.5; 41.5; 42.1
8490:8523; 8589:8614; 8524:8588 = 1.6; 40.6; 42.3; 41.5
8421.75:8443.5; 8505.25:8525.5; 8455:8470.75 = -0.4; 41.2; 41.6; 41.4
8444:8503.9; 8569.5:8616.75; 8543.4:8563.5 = 1.2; 41.8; 42.5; 42.3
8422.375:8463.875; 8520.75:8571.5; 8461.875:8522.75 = -0.8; 42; 39.8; 41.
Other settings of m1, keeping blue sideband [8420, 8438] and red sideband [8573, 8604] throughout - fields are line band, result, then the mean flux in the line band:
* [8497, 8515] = 0.7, 40.4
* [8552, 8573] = 0.0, 42.3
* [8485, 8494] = -0.2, 42.5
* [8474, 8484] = -0.3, 42.9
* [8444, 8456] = -0.4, 42.7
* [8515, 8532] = 0.1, 41.7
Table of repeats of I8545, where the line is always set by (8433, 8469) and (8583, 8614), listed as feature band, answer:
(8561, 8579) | -0.19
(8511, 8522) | 0.32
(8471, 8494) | -0.33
